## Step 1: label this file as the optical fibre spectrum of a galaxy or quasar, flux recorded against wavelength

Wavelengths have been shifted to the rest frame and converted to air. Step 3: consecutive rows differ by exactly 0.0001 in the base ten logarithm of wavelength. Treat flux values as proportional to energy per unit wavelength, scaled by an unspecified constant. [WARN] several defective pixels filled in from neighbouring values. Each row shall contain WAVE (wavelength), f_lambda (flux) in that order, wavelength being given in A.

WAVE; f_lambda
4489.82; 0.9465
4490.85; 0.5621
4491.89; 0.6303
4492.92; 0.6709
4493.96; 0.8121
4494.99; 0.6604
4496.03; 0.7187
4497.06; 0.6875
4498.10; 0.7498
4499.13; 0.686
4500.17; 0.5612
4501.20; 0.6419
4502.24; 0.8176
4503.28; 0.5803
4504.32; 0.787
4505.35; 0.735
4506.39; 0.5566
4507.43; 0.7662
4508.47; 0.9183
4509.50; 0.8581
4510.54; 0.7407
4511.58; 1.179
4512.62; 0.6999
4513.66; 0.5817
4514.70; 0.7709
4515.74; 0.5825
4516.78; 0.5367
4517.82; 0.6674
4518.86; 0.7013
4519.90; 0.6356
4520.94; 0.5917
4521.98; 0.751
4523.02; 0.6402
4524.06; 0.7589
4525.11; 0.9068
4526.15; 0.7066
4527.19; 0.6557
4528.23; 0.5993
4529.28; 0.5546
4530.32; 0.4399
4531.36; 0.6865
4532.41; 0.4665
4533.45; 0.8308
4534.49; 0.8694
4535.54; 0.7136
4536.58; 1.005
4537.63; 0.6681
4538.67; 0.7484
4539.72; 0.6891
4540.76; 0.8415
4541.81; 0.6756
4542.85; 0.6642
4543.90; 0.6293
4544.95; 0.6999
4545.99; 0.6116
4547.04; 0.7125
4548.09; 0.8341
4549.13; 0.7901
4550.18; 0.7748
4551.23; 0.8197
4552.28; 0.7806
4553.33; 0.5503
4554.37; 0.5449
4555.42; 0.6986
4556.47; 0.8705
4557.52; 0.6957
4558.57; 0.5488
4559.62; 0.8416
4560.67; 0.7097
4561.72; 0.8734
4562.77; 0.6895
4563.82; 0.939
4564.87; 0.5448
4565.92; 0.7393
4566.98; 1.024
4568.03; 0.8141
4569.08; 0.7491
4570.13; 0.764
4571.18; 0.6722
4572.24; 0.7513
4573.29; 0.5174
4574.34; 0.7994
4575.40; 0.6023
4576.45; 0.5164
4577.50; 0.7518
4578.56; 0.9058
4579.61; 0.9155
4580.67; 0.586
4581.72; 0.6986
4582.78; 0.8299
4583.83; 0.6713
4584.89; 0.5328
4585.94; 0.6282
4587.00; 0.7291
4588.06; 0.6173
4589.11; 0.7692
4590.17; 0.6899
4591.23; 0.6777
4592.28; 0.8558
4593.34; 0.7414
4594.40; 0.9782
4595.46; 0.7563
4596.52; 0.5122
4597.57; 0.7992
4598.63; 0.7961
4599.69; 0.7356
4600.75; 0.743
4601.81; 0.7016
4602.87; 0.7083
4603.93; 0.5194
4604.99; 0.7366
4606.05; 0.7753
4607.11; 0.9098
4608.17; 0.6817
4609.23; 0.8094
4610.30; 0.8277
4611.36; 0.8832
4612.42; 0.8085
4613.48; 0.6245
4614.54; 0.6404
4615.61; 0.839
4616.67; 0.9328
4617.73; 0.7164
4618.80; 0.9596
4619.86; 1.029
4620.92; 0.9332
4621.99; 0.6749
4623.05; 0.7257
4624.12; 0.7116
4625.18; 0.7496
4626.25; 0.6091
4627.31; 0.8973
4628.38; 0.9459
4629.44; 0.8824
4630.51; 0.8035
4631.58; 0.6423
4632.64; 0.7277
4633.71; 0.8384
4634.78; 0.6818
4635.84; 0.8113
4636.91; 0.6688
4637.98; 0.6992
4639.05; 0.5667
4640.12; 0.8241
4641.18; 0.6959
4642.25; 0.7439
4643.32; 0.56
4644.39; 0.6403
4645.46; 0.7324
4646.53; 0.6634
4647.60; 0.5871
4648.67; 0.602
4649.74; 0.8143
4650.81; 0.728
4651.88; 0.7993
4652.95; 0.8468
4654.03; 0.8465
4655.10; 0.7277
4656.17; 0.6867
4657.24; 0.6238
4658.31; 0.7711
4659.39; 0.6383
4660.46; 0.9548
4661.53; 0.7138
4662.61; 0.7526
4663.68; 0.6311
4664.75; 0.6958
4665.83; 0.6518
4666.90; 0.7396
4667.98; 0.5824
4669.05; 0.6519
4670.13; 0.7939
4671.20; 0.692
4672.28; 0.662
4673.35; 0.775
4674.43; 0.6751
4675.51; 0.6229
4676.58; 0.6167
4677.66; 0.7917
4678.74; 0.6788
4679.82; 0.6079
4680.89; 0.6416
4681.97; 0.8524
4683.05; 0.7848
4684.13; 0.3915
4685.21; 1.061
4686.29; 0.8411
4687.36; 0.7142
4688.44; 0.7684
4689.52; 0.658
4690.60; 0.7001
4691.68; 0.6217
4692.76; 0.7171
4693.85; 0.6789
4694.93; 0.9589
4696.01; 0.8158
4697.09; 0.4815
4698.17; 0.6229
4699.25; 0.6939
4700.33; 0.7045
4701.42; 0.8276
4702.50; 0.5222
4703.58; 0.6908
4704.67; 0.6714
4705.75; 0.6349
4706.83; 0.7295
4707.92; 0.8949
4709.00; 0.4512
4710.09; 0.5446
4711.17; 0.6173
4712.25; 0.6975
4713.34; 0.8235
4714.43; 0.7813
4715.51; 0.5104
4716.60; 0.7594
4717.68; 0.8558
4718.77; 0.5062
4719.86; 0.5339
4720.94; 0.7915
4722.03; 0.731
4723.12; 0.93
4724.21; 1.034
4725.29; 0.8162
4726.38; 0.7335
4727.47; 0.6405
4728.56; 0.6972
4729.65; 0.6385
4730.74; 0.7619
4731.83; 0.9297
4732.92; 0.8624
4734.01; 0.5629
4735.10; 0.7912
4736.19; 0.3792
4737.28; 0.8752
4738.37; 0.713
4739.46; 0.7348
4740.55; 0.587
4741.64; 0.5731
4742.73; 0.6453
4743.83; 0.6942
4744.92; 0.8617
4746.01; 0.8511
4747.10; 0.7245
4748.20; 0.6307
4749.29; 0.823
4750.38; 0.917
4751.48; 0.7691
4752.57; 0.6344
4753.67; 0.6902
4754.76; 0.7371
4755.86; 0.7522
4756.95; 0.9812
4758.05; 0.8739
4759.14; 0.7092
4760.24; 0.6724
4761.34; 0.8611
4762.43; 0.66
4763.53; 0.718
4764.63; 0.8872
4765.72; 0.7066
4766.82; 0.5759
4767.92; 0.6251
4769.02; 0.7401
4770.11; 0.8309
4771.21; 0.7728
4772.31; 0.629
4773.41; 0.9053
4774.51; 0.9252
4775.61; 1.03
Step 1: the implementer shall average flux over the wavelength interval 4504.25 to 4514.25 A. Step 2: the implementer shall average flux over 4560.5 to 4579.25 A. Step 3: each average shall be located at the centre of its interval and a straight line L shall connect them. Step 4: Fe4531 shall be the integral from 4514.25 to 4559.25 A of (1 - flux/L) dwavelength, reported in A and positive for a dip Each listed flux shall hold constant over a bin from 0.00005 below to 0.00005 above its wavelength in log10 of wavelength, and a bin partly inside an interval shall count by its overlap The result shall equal 4.0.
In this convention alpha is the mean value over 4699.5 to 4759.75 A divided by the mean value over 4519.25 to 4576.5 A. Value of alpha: 1.01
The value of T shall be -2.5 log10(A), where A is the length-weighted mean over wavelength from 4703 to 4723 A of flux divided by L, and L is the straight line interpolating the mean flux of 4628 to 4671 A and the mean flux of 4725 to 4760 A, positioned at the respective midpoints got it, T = 0.07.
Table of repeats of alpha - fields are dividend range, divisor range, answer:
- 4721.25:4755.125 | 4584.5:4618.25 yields 1.00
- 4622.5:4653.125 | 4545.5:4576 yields 1.00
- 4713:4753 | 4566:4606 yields 1.01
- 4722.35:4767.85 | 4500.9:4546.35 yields 1.05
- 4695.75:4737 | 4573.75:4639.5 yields 0.94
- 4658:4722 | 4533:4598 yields 0.95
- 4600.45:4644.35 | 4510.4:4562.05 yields 1.07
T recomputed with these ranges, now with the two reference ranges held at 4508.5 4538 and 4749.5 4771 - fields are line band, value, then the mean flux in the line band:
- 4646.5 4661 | -0.003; 0.738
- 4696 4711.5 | 0.139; 0.656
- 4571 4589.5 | 0.043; 0.694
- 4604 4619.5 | -0.090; 0.79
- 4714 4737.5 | 0.028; 0.731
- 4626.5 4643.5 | -0.028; 0.751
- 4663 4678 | 0.084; 0.684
